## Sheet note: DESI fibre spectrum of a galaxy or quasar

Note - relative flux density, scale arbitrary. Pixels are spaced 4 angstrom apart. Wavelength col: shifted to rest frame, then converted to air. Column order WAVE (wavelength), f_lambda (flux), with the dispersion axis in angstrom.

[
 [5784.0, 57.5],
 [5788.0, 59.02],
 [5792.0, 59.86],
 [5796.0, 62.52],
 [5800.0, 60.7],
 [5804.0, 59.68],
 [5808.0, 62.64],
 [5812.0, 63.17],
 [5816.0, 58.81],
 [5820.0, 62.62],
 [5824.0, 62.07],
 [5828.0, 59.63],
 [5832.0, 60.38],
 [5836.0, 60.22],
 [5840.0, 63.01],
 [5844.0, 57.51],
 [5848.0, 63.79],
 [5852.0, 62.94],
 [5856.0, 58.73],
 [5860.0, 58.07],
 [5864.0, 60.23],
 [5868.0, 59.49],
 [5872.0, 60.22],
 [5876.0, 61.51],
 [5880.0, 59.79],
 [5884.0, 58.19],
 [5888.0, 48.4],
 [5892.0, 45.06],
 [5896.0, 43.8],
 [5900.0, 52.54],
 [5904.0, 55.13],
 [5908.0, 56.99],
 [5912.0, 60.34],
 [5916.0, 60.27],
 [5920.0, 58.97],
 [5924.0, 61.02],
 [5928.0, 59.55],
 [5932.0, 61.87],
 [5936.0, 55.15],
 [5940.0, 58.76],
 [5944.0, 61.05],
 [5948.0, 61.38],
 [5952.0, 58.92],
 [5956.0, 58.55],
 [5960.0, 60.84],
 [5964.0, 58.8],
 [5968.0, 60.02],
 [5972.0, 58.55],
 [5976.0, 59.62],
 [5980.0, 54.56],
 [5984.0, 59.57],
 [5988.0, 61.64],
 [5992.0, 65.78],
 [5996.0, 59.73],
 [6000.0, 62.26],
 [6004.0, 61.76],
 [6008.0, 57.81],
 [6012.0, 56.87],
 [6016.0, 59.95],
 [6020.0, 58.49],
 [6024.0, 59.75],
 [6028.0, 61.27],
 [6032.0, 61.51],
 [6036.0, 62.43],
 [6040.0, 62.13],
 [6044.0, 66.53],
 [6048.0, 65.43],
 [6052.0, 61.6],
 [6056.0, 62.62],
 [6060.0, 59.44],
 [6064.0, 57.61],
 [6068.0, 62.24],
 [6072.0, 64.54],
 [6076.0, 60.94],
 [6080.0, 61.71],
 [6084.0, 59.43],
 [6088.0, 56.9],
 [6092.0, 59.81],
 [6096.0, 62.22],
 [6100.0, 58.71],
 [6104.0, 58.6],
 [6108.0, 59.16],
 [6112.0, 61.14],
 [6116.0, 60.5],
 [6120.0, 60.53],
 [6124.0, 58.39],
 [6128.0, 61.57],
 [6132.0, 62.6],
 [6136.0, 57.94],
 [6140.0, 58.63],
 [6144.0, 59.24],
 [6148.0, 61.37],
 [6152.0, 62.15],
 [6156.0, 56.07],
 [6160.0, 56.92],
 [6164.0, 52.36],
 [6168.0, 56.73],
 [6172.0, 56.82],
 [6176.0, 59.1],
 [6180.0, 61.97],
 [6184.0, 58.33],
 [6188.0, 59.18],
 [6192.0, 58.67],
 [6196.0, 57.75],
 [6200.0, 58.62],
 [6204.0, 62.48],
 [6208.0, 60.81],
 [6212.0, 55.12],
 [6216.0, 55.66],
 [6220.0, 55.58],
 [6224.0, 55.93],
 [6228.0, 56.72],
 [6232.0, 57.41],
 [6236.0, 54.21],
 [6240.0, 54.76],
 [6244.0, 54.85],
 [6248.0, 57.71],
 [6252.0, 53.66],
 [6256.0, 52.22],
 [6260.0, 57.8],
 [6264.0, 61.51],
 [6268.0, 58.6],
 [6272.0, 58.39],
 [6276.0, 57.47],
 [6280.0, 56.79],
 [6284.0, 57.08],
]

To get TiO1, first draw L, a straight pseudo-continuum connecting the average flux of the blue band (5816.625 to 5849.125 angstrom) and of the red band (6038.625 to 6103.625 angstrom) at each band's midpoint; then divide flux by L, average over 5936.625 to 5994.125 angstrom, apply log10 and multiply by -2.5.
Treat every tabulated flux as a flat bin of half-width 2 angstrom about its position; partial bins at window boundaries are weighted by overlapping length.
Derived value 0.03 mag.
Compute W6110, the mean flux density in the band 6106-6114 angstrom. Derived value 60.1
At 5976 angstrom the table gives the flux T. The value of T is 59.62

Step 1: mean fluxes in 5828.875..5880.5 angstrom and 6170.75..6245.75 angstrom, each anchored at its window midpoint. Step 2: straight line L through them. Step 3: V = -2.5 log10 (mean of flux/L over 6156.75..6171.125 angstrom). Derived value 0.047 mag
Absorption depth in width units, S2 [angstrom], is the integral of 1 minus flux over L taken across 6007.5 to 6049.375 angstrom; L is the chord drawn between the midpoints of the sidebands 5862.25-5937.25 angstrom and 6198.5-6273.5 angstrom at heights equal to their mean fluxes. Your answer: -3.2 angstrom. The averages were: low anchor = 56.8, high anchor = 56.9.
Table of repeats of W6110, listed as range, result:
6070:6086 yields 61.7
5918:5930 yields 59.8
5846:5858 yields 61.8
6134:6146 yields 58.6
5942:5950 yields 61.2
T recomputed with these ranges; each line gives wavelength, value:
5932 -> 61.87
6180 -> 61.97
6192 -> 58.67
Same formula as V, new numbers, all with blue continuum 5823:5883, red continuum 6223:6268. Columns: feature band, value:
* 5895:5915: 0.10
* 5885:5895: 0.25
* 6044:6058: -0.10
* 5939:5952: -0.02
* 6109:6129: -0.05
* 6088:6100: -0.04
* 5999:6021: -0.01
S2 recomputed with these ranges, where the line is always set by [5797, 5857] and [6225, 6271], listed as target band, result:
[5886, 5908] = 3.87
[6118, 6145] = -1.03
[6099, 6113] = -0.33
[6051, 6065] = -0.46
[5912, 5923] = 0.04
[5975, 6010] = -0.64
